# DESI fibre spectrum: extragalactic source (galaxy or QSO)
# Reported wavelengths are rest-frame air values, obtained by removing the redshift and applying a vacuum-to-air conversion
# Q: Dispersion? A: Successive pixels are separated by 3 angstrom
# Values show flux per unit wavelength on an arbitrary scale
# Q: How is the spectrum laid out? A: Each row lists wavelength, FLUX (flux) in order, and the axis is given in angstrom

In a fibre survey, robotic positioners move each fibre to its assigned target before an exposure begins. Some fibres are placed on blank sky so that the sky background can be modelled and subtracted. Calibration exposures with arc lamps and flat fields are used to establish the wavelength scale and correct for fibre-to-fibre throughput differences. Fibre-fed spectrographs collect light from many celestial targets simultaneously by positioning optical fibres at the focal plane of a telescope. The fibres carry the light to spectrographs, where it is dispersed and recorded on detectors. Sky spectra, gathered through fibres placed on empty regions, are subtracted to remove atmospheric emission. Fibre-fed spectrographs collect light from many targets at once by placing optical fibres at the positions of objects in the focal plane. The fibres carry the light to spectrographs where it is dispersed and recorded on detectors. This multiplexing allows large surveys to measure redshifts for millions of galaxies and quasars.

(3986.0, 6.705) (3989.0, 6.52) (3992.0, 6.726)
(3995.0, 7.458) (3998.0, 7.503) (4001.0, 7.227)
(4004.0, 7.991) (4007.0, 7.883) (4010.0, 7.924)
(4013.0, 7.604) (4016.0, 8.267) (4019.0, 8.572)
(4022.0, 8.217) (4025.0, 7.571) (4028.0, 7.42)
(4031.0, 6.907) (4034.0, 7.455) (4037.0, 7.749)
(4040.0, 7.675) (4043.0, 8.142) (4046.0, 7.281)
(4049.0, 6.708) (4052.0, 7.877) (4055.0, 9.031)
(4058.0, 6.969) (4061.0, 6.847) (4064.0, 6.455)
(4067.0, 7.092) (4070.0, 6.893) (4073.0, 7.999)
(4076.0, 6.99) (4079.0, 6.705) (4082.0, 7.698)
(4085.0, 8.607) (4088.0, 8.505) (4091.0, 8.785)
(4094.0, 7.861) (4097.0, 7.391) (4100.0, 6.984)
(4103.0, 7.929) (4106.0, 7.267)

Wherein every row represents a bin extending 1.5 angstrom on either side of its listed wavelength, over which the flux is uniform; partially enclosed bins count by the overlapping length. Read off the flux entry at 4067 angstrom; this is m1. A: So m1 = 7.092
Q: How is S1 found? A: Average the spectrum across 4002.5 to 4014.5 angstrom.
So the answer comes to 7.85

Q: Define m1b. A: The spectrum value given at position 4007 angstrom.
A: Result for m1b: 7.883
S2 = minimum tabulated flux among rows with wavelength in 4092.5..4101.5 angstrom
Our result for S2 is 6.984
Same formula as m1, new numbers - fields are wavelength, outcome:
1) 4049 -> 6.708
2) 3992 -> 6.726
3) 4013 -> 7.604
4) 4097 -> 7.391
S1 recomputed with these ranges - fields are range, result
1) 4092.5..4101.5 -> 7.41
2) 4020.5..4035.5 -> 7.51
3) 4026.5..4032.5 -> 7.16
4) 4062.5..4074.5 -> 7.11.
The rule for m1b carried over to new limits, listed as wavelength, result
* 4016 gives 8.267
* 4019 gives 8.572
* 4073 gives 7.999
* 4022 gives 8.217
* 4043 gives 8.142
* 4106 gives 7.267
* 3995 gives 7.458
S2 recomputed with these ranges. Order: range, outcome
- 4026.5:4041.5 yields 6.907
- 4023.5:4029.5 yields 7.42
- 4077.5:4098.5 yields 6.705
